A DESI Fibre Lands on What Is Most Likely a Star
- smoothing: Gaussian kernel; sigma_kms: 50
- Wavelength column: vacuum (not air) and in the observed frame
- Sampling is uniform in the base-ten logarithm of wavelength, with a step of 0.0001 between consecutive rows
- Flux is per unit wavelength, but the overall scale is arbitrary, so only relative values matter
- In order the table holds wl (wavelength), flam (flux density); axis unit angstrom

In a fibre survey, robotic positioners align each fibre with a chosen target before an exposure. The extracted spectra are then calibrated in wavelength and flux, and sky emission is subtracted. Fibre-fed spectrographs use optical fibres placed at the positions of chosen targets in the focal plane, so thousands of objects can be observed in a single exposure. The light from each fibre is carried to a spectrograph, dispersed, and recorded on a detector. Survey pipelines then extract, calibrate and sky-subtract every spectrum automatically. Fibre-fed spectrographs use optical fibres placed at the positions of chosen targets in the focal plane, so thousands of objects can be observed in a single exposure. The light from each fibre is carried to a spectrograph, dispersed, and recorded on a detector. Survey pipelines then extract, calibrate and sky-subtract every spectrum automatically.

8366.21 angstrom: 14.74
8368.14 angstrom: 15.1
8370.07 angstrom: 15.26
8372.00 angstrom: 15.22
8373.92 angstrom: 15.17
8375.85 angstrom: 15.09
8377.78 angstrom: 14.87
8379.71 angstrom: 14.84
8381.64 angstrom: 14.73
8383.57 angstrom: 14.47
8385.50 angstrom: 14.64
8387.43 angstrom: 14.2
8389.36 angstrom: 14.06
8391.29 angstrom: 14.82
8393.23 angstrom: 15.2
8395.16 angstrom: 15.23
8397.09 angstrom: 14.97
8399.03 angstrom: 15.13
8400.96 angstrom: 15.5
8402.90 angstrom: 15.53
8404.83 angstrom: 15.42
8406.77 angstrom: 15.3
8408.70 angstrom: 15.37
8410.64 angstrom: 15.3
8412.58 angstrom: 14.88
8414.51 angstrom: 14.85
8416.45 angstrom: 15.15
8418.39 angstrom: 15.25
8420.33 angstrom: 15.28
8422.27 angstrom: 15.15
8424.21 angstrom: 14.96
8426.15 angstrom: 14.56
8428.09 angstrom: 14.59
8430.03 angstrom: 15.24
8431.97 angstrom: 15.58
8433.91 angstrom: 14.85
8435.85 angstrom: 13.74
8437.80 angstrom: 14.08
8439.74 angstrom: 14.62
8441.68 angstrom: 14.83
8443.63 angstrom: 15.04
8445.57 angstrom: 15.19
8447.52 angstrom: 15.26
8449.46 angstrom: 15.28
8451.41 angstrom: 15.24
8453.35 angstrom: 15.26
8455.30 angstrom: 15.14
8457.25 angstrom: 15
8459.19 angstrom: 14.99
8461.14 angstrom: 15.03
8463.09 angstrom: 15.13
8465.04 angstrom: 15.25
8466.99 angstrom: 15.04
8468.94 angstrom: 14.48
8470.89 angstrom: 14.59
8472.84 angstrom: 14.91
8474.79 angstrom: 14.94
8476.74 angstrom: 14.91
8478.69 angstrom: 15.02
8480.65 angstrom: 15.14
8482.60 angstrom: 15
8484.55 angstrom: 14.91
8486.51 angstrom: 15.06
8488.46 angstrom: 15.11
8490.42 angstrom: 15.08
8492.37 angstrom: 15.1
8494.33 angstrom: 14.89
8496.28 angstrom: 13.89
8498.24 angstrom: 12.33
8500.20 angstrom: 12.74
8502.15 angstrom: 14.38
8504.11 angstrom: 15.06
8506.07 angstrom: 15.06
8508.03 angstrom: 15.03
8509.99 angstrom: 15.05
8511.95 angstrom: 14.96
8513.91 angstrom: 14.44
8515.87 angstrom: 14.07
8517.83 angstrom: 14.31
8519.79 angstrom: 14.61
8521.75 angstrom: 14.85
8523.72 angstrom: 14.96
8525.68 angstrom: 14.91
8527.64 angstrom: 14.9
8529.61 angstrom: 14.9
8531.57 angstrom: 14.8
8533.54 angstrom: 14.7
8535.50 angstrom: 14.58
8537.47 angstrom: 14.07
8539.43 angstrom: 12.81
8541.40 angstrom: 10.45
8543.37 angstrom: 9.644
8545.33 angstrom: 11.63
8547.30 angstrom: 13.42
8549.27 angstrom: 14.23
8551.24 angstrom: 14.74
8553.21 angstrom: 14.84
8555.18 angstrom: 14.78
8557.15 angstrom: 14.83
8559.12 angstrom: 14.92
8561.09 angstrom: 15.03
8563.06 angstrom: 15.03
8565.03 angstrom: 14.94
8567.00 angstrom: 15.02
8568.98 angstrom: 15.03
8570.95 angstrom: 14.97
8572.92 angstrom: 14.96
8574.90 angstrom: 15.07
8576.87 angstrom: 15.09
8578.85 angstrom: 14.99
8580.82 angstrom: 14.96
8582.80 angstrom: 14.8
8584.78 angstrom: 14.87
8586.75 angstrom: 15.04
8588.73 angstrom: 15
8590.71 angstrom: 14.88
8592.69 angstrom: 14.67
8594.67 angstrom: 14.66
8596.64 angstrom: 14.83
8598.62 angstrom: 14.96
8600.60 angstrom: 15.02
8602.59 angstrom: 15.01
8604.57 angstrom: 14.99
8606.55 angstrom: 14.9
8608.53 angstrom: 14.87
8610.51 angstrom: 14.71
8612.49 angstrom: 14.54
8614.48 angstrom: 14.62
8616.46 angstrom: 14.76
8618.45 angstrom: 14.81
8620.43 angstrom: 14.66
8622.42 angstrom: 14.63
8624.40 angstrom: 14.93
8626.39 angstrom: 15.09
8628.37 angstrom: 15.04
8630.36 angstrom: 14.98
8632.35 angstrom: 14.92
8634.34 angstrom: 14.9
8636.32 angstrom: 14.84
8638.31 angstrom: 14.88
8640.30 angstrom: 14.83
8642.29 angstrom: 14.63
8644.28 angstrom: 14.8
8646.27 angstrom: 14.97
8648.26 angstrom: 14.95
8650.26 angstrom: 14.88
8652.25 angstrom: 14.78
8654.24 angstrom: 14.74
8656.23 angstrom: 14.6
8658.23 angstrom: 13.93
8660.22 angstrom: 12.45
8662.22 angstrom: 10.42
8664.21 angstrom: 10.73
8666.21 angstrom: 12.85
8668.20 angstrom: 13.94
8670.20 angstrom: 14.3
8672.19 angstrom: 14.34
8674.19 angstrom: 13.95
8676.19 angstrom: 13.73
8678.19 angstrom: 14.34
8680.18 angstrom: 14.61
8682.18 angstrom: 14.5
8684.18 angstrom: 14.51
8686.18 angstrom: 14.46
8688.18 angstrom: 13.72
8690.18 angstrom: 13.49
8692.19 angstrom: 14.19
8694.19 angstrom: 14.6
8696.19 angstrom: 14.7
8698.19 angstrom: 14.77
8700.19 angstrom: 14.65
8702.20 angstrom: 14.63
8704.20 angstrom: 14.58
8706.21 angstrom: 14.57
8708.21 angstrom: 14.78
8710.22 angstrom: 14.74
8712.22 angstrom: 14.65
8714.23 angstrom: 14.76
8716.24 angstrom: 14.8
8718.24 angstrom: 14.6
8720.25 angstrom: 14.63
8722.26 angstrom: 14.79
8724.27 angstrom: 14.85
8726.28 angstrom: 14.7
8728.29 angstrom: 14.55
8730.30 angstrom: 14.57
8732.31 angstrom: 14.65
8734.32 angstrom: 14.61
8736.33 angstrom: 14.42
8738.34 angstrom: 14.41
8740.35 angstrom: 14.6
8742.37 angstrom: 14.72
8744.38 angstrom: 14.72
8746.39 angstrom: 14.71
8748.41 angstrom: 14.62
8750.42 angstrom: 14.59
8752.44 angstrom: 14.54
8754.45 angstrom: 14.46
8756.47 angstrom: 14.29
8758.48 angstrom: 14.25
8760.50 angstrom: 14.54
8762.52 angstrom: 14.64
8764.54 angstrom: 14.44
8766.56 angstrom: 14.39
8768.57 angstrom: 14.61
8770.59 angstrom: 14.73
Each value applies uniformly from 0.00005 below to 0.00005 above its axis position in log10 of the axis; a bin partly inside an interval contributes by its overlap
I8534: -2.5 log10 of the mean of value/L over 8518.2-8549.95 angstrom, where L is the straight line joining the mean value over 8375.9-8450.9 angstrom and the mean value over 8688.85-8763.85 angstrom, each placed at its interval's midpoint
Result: 0.08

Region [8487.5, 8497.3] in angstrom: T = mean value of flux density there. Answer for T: 14.8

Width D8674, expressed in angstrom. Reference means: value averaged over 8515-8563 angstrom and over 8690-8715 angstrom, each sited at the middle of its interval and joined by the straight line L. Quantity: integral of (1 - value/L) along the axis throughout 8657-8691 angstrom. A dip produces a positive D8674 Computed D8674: 2.2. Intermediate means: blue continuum 14.1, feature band 13.6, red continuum 14.6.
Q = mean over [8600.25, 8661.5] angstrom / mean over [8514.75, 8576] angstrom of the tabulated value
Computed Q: 1.0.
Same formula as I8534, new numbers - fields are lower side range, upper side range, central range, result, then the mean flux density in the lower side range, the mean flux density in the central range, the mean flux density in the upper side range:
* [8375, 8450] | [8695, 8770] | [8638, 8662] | 0.02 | 14.9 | 14.4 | 14.6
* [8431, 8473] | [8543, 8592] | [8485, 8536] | 0.01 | 14.9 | 14.6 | 14.6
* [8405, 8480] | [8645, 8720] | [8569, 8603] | -0.03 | 15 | 14.9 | 14.2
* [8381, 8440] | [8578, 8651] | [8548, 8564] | 0.01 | 14.9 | 14.8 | 14.9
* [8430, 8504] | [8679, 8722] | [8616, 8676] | 0.02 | 14.8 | 14.3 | 14.5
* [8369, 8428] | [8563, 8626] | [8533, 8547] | 0.19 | 15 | 12.5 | 14.9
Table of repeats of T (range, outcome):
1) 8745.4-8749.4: 14.6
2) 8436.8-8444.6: 14.6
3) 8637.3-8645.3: 14.8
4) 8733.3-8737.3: 14.5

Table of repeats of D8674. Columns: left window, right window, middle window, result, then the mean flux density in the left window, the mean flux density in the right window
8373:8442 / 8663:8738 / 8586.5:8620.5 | -0.7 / 14.9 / 14.3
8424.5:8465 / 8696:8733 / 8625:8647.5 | -0.2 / 14.9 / 14.7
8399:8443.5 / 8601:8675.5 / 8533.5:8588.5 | 1.2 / 15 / 14.4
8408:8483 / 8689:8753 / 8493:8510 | 0.7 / 15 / 14.6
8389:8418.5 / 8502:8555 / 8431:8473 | -0.5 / 15.1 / 14.1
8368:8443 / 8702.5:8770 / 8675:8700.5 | 0.6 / 14.9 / 14.6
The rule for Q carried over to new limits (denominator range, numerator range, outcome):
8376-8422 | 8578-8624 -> 0.99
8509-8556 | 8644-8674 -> 0.98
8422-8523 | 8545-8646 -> 1.00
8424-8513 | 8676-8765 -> 0.98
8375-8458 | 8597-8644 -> 0.99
